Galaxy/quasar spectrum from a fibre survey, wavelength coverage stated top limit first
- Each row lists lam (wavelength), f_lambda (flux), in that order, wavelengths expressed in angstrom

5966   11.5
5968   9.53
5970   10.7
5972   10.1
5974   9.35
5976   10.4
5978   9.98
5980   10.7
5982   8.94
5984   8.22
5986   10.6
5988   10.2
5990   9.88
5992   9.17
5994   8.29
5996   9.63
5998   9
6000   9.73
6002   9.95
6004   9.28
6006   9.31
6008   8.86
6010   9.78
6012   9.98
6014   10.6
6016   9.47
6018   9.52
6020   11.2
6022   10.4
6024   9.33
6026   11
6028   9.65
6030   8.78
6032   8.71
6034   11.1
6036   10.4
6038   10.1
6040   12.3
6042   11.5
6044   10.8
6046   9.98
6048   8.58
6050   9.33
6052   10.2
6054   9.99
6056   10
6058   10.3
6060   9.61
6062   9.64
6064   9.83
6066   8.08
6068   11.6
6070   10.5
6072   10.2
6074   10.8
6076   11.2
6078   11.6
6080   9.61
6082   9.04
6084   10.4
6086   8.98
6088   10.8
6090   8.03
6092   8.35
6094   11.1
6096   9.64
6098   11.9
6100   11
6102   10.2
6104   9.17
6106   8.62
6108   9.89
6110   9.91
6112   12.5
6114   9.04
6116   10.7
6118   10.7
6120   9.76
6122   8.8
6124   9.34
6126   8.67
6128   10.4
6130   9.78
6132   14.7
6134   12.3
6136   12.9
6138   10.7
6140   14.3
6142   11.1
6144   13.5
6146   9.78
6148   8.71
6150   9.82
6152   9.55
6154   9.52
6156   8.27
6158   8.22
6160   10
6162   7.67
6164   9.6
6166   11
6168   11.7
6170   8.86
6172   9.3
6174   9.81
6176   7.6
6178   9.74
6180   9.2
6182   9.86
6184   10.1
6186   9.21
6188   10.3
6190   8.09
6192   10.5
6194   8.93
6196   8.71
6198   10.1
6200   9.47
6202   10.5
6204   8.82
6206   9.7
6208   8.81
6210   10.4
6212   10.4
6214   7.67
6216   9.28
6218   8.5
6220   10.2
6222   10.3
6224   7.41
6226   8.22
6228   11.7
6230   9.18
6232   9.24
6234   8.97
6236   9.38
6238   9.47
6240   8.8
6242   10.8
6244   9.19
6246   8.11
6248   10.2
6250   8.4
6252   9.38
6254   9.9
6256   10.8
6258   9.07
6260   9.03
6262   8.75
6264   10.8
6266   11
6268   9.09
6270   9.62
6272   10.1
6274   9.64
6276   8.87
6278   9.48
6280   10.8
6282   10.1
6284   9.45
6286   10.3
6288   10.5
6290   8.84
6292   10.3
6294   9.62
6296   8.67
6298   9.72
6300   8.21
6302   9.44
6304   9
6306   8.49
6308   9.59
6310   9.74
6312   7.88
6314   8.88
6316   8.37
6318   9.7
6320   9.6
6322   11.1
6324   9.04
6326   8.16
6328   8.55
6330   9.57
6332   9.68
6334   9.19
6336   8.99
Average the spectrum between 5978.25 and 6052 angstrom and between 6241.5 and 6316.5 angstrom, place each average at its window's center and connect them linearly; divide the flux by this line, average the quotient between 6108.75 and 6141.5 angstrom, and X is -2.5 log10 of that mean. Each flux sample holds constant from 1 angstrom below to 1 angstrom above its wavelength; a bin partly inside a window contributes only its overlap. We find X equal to -0.13 mag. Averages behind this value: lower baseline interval 9.85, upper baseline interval 9.48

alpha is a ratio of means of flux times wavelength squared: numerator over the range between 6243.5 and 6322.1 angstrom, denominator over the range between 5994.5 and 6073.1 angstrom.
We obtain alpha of 1.03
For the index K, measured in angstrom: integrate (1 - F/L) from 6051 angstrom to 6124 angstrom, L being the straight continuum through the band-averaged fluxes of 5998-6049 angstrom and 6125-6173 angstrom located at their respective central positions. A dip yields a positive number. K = 1.3 angstrom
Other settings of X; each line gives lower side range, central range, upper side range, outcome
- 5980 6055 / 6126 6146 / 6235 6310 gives -0.22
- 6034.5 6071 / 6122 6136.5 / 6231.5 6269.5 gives -0.11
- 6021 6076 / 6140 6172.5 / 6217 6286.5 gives -0.01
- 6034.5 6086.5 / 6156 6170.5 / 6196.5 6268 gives 0.03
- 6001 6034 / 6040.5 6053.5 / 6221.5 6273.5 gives -0.04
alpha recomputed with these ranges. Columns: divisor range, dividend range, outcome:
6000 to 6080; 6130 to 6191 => 1.05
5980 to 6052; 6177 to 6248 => 1.02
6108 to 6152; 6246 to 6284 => 0.94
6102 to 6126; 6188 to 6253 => 0.99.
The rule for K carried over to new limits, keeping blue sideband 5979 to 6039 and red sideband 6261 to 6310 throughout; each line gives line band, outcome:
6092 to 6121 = -1.6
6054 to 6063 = -0.2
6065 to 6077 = -0.9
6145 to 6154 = 0.2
